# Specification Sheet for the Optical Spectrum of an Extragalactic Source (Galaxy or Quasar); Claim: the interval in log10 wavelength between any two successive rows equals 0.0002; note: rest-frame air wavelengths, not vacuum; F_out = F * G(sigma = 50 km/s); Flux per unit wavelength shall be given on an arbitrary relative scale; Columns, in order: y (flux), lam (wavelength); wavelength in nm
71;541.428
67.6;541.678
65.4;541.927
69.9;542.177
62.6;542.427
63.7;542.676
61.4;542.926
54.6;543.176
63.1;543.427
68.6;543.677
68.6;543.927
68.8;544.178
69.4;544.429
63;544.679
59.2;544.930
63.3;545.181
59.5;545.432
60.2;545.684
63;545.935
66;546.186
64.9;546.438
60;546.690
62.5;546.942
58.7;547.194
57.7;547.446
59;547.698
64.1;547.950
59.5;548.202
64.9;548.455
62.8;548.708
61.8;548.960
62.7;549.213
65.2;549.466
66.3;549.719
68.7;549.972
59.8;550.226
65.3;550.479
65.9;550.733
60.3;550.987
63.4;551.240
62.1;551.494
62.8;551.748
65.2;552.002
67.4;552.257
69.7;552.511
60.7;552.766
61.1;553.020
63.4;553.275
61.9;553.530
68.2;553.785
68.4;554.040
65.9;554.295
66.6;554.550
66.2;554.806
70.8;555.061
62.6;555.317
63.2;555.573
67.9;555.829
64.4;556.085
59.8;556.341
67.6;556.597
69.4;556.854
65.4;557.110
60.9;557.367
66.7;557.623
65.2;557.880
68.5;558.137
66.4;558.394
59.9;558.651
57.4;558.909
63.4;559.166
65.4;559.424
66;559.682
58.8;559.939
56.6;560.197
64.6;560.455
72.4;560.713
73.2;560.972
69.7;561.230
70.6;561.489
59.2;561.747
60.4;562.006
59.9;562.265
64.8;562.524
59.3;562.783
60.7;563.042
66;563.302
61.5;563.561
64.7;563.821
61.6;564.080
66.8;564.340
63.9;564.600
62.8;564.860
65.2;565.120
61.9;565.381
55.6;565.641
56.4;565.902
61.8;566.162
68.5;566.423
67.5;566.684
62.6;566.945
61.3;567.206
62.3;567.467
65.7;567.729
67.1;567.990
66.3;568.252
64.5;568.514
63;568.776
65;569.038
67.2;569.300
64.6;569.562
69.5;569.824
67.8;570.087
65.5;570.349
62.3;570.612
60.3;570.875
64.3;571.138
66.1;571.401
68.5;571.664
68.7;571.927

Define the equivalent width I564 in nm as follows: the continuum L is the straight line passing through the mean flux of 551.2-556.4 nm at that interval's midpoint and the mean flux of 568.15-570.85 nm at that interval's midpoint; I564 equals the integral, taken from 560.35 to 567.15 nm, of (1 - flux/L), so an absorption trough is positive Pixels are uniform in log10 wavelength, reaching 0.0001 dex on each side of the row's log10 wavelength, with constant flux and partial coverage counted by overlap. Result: 0.14 nm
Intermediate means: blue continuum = 64.9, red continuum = 65.4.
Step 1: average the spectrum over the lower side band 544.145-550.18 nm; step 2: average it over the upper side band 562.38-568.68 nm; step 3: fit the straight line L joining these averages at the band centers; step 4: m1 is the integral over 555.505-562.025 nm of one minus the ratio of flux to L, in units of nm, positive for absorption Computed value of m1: -0.18 nm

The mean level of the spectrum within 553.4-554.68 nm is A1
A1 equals 66.2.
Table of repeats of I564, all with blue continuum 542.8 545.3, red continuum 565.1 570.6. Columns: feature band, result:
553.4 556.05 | -0.08 nm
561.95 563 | 0.05 nm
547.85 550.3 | 0.01 nm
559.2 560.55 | 0.04 nm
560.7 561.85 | -0.09 nm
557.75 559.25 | 0.02 nm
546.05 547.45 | 0.04 nm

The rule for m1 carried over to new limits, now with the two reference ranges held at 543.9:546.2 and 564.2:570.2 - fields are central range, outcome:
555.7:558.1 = -0.05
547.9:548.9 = 0.02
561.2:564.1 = 0.05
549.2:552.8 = -0.03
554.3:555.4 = -0.05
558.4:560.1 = 0.05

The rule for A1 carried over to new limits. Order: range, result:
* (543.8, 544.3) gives 68.7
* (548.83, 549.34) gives 62.3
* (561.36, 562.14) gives 63.4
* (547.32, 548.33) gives 60.1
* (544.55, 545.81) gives 61.1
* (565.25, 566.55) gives 60.8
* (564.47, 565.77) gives 61.9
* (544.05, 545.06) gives 65.1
